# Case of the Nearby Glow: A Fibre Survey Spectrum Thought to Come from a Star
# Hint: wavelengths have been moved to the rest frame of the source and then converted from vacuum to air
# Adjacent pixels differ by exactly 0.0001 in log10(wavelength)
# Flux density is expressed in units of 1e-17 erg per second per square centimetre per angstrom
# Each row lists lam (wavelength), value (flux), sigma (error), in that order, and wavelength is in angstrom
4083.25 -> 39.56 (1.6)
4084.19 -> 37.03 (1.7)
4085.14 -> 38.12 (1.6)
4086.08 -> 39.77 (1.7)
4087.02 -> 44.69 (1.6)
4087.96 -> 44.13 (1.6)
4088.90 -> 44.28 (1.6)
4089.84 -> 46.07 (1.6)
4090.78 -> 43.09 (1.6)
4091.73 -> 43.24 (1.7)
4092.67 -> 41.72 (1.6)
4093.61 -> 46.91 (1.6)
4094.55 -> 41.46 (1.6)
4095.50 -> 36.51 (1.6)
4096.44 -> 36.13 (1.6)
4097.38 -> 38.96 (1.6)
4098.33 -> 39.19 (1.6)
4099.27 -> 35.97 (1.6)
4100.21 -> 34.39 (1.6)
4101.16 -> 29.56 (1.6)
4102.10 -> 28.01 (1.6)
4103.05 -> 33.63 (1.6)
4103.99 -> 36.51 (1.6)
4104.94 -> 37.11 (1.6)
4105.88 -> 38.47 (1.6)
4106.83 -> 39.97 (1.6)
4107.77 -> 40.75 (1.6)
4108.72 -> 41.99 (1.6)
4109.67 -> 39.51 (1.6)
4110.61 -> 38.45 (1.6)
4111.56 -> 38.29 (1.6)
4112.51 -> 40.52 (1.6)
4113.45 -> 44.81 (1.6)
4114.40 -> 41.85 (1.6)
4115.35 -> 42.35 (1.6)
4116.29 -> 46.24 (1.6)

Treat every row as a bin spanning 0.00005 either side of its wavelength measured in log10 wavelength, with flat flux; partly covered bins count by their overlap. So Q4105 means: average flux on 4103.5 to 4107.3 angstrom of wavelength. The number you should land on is 38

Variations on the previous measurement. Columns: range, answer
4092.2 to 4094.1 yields 44.4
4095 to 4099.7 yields 37.4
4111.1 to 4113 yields 39.6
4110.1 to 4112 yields 38.5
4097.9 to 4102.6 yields 33.4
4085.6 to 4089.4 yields 43.3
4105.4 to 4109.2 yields 40.3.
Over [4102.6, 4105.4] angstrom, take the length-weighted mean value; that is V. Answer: 35.8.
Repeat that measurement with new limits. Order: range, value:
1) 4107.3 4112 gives 39.8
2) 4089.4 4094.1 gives 44.2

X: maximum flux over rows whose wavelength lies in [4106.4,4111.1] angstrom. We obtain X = 41.99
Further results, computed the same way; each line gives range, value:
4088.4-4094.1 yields 46.91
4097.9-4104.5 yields 39.19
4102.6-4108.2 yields 40.75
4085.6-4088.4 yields 44.69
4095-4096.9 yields 36.51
